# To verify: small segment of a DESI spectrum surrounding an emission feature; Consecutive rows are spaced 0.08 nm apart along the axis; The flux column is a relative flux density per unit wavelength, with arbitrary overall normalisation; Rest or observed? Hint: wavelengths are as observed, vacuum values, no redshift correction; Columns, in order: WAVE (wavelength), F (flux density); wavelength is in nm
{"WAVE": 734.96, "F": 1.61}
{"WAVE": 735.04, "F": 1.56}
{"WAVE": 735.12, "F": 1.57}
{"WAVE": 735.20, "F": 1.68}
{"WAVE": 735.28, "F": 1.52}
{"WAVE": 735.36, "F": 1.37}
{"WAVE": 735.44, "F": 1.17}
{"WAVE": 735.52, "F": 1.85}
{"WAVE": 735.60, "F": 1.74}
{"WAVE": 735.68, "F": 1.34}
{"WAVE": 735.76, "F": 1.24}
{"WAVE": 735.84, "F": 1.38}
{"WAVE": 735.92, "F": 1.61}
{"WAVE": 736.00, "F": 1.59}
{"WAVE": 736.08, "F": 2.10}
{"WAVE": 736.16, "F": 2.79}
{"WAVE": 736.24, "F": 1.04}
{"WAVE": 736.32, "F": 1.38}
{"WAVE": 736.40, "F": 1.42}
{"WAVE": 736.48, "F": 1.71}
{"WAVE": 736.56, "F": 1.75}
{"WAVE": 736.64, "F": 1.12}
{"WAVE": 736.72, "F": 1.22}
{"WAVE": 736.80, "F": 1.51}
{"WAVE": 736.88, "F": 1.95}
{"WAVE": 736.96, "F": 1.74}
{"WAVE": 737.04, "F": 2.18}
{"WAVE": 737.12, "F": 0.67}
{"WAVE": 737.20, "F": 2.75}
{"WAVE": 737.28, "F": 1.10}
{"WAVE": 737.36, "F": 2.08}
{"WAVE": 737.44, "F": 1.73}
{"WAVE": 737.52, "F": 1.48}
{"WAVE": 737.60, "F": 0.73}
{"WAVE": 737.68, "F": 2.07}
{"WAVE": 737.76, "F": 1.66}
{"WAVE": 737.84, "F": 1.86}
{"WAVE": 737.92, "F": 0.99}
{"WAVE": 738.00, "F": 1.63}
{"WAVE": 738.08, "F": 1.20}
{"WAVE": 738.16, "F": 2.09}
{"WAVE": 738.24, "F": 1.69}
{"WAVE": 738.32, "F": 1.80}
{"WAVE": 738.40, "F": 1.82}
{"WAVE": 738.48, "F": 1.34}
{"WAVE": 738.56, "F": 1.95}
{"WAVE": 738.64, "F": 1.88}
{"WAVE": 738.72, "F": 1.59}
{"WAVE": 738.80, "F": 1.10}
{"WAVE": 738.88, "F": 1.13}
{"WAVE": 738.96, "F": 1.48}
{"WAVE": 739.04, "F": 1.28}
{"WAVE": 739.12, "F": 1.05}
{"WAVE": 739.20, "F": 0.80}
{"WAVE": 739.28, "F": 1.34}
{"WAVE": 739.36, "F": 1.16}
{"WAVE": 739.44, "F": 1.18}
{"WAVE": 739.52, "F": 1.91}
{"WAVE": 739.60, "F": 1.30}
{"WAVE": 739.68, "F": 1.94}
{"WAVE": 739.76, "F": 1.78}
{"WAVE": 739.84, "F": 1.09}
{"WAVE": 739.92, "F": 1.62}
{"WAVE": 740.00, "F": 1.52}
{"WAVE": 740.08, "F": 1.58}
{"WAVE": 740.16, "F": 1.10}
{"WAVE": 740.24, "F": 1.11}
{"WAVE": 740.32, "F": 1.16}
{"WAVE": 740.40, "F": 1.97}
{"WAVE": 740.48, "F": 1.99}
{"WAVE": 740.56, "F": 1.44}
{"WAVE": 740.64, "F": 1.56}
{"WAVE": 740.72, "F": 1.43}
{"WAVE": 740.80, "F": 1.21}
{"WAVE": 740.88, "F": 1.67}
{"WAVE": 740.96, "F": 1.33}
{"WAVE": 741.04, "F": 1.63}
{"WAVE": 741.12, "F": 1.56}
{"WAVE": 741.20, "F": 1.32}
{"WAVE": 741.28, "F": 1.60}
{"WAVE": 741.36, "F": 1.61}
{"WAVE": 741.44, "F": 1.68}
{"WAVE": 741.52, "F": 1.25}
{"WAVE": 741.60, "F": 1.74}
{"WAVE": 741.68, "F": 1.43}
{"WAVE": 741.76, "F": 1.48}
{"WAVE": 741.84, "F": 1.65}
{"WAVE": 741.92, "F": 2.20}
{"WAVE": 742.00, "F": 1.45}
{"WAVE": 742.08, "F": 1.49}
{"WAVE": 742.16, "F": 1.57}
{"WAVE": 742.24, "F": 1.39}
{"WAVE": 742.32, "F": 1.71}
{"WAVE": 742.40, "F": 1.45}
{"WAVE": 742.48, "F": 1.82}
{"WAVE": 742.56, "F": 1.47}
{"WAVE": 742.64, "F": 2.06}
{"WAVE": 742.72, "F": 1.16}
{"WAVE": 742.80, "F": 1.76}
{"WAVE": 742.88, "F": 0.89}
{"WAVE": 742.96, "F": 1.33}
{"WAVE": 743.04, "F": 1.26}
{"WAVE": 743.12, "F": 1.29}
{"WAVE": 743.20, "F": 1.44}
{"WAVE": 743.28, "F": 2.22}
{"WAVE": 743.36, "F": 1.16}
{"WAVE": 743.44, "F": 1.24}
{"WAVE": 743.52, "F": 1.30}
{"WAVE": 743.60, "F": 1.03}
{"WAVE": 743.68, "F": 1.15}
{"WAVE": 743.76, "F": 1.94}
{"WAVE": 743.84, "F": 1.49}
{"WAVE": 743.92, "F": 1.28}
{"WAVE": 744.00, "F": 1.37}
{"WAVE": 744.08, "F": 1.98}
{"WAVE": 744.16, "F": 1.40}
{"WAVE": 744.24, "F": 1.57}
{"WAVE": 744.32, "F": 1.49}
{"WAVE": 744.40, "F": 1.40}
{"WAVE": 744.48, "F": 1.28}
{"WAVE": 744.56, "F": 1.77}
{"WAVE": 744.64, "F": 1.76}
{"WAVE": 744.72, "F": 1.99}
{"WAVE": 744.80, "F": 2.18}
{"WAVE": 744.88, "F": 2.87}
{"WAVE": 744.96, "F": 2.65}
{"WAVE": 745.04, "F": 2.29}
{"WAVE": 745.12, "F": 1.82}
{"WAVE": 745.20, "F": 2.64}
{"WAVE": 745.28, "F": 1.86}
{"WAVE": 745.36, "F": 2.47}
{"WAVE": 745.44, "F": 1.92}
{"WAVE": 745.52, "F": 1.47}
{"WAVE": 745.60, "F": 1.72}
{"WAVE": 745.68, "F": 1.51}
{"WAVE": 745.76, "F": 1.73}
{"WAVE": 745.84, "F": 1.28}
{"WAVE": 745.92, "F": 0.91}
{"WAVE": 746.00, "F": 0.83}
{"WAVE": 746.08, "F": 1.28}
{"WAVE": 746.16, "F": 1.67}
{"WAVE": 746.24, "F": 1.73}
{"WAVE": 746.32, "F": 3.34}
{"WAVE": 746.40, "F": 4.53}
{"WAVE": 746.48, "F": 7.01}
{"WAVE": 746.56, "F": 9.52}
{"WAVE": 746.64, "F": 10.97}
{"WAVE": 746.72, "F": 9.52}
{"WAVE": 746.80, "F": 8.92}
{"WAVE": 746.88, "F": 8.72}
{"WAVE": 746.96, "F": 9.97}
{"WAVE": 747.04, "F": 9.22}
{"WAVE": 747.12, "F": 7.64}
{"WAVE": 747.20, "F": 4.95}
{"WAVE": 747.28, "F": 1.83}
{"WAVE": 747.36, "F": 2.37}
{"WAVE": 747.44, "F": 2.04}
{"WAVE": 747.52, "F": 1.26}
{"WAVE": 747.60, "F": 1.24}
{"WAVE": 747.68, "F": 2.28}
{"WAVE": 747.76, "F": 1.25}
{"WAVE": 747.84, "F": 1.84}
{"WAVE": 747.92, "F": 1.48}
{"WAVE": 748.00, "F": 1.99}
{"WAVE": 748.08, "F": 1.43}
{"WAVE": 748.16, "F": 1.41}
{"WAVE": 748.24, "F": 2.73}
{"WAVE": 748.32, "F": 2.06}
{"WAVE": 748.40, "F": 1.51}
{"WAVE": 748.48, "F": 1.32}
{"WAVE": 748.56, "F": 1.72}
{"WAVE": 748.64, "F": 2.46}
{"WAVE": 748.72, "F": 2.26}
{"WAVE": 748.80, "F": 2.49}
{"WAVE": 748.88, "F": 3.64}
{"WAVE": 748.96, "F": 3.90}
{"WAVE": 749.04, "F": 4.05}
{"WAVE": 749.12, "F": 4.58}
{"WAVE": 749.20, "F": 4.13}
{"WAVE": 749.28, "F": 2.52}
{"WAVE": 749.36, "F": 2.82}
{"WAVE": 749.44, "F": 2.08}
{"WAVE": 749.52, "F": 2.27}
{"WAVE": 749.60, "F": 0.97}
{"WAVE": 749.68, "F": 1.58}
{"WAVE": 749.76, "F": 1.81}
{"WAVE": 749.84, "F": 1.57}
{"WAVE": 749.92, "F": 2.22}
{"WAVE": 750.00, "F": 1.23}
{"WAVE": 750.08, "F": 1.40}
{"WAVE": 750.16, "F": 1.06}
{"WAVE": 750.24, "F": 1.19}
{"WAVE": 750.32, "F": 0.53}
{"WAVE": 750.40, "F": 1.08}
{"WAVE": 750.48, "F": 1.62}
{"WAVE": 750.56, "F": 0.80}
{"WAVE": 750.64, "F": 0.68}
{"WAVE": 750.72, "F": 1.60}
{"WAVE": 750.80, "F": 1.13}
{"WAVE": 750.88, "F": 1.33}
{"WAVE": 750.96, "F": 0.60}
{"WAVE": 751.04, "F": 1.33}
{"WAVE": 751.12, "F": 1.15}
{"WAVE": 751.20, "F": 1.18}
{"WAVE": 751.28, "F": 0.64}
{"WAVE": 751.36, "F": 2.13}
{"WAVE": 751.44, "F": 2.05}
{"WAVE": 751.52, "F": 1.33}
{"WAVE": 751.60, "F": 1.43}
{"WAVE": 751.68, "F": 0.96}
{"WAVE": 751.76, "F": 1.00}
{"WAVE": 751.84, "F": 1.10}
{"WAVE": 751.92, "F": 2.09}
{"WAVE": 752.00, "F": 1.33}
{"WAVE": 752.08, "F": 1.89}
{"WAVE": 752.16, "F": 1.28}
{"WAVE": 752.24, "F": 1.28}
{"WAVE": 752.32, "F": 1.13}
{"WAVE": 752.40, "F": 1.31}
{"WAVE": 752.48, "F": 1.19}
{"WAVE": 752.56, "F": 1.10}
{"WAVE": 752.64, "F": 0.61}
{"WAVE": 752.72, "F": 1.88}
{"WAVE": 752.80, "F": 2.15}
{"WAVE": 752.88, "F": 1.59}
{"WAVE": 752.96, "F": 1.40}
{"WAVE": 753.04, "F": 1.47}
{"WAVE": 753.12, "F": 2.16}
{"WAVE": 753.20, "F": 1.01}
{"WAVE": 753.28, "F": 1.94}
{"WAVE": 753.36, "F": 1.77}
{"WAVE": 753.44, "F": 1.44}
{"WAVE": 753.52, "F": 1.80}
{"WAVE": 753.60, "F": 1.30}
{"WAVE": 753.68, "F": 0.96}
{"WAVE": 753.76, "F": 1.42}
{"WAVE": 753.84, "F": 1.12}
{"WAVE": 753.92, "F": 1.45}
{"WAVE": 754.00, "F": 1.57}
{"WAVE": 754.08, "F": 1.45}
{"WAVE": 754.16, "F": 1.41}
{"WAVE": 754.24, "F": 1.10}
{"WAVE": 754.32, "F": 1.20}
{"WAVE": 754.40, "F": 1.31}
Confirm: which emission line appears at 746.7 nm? Halpha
